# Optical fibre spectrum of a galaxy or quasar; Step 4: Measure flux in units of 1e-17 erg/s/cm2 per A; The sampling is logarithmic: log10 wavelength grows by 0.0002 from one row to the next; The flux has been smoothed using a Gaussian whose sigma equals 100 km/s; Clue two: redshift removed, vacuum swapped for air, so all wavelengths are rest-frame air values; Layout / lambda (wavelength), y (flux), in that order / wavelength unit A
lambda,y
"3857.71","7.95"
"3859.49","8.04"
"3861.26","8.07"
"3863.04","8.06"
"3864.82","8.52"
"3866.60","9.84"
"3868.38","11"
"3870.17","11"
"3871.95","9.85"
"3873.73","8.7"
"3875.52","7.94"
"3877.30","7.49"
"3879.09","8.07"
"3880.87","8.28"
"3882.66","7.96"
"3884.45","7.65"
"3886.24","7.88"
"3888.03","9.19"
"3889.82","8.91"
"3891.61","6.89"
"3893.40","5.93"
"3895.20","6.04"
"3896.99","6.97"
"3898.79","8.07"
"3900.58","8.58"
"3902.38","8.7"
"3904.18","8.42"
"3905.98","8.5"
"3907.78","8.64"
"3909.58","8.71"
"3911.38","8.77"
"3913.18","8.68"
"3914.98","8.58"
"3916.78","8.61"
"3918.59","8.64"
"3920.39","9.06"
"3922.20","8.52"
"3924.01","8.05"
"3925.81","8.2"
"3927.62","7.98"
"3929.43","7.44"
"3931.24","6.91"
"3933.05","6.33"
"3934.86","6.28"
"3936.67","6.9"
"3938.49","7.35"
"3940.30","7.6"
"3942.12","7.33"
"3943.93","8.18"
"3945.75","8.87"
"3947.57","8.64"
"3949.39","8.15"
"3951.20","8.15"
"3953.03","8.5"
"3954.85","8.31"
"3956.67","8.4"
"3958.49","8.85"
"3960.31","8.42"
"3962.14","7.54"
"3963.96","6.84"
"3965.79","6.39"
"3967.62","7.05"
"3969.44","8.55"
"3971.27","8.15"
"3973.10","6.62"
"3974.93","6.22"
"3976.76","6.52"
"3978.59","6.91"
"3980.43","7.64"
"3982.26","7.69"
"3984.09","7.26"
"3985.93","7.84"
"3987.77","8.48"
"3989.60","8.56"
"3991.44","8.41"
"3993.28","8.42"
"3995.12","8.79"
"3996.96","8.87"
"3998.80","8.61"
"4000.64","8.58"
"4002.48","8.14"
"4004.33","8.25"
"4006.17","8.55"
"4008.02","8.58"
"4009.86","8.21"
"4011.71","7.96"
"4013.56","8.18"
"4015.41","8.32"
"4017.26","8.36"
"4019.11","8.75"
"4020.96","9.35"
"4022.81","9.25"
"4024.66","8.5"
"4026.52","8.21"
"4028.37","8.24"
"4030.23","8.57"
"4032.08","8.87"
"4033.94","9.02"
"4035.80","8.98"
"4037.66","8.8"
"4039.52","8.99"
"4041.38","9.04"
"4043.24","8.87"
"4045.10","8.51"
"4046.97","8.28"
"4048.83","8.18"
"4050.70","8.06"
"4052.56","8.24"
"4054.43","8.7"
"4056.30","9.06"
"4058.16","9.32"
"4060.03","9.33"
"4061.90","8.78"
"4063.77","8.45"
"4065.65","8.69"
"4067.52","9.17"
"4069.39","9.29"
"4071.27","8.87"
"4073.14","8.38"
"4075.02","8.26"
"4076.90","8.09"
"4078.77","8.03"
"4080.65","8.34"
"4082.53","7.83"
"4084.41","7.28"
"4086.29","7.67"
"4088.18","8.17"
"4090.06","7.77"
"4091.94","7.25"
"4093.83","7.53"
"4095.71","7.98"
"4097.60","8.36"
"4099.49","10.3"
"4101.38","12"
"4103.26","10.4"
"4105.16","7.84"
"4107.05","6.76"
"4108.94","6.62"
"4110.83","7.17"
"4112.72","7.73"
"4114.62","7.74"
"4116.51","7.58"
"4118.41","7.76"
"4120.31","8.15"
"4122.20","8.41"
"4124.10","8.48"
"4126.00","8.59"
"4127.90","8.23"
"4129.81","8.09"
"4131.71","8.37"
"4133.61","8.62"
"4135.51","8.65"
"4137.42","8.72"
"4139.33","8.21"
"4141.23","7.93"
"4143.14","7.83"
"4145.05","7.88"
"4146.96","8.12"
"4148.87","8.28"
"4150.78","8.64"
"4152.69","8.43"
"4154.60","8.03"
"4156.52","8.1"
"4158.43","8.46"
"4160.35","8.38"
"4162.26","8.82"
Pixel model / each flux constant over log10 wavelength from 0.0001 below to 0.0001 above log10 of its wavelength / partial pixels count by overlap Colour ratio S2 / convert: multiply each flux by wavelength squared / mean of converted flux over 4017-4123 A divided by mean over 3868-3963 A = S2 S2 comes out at 1.1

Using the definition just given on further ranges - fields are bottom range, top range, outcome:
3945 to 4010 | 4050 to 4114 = 1.11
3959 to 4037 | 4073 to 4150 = 1.06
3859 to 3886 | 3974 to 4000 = 0.96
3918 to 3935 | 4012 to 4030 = 1.15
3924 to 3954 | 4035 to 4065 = 1.20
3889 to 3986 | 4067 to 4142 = 1.15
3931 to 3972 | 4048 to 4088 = 1.16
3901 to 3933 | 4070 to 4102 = 1.09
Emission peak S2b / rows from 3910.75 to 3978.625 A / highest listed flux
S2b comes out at 9.06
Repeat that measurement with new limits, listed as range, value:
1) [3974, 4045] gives 9.35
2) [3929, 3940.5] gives 7.6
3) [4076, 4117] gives 12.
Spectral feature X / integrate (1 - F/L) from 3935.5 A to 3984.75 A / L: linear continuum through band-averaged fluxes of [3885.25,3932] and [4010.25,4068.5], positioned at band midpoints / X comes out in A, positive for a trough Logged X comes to 4.0 A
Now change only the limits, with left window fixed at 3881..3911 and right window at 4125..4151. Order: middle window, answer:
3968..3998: 1.0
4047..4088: -1.4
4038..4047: -0.7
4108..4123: 1.1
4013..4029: -0.9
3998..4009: -0.5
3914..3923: -0.8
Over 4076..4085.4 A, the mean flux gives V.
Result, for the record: 7.92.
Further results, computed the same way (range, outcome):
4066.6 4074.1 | 8.92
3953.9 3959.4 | 8.53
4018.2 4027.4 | 8.82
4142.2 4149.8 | 8.02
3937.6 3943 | 7.43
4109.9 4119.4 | 7.6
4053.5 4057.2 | 8.87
